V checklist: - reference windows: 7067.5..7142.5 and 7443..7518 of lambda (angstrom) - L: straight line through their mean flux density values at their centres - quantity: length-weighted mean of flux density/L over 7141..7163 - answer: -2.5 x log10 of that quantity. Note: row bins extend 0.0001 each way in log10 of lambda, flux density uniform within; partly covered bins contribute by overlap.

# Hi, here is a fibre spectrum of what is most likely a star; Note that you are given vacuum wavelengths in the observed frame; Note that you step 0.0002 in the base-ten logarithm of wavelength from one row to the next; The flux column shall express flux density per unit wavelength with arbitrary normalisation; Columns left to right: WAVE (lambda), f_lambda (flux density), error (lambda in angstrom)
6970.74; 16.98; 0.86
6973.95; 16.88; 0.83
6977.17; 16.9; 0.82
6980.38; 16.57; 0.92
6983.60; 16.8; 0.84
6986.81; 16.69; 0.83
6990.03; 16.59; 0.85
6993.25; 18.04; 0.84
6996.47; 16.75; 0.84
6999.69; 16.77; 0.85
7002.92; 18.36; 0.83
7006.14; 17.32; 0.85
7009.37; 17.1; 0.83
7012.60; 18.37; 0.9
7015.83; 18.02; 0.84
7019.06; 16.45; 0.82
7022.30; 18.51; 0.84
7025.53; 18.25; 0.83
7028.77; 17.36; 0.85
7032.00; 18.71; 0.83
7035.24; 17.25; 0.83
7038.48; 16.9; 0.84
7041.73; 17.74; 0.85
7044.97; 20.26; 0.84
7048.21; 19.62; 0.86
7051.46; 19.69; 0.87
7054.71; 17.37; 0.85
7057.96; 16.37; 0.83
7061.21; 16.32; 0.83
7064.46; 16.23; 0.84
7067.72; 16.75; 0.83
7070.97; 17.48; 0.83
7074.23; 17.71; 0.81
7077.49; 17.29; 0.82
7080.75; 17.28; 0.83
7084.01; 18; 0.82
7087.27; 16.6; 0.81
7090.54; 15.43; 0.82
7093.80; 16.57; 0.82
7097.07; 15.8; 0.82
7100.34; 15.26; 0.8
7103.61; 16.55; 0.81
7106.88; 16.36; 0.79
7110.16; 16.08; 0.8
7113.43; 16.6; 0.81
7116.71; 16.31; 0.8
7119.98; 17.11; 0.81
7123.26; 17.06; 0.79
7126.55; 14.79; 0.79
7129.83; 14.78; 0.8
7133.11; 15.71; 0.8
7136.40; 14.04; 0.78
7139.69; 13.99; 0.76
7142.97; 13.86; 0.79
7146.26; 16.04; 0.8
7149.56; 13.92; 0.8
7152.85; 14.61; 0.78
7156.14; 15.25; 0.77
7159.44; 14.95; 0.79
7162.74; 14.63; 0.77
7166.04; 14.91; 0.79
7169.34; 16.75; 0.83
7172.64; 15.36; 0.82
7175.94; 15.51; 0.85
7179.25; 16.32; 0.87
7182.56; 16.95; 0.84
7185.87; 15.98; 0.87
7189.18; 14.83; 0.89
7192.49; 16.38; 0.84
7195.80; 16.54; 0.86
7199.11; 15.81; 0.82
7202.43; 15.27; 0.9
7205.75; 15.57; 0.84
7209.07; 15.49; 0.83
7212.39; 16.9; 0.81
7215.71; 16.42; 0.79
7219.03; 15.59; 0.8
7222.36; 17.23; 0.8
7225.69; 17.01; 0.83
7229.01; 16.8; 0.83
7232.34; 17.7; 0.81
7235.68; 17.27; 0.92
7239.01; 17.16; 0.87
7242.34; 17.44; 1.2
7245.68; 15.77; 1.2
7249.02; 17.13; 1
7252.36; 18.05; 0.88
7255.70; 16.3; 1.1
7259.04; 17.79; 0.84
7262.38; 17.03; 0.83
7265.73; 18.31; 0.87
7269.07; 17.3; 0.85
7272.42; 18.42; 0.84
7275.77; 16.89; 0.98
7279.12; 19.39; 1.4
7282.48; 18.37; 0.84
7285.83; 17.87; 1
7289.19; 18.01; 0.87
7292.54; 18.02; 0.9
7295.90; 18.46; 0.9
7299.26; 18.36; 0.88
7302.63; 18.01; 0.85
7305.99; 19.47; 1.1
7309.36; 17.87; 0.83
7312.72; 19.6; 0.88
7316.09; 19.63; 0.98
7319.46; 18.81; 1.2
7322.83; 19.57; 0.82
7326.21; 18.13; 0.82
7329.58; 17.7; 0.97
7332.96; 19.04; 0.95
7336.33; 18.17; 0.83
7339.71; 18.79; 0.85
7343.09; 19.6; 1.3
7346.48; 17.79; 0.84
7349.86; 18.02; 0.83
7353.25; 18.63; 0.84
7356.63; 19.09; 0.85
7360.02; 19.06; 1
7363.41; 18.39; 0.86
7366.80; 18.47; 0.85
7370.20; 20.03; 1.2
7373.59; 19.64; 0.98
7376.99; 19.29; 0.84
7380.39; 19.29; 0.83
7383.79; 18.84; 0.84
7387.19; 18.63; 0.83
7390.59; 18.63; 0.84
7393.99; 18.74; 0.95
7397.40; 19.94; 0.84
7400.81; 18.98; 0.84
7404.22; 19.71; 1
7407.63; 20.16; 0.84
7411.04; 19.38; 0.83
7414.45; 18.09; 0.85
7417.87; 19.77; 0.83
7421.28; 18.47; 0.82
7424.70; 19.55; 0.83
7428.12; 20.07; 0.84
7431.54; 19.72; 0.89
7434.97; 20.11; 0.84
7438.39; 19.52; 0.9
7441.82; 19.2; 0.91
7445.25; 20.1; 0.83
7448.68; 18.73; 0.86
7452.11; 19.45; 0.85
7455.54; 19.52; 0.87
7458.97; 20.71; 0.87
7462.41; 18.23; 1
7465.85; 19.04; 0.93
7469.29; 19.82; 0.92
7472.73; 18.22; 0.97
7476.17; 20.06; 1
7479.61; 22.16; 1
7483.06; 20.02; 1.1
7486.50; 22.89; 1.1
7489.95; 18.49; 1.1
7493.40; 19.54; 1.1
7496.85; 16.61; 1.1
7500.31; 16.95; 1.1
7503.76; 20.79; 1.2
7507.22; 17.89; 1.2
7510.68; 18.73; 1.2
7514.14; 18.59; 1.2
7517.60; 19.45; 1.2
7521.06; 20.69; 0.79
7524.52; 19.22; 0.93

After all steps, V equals 0.13 mag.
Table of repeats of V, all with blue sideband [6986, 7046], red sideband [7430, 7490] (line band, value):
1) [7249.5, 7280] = 0.071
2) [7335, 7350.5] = 0.042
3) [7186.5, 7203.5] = 0.172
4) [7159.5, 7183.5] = 0.174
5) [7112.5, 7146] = 0.179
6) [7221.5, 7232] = 0.096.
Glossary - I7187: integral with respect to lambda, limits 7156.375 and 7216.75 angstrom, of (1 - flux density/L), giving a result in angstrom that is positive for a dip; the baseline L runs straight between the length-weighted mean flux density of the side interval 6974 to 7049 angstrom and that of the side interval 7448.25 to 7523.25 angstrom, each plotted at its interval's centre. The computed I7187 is 8.2 angstrom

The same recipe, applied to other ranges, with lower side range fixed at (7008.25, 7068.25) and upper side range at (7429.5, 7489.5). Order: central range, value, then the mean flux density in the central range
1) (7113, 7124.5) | 0.88 angstrom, 16.8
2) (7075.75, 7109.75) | 2.89 angstrom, 16.5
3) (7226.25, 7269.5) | 3.61 angstrom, 17.2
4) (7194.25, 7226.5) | 4.25 angstrom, 16.2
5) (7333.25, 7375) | 1.09 angstrom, 18.8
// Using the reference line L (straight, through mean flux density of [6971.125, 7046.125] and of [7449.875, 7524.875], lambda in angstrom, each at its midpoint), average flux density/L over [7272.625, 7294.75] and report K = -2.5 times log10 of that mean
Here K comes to 0.03 mag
